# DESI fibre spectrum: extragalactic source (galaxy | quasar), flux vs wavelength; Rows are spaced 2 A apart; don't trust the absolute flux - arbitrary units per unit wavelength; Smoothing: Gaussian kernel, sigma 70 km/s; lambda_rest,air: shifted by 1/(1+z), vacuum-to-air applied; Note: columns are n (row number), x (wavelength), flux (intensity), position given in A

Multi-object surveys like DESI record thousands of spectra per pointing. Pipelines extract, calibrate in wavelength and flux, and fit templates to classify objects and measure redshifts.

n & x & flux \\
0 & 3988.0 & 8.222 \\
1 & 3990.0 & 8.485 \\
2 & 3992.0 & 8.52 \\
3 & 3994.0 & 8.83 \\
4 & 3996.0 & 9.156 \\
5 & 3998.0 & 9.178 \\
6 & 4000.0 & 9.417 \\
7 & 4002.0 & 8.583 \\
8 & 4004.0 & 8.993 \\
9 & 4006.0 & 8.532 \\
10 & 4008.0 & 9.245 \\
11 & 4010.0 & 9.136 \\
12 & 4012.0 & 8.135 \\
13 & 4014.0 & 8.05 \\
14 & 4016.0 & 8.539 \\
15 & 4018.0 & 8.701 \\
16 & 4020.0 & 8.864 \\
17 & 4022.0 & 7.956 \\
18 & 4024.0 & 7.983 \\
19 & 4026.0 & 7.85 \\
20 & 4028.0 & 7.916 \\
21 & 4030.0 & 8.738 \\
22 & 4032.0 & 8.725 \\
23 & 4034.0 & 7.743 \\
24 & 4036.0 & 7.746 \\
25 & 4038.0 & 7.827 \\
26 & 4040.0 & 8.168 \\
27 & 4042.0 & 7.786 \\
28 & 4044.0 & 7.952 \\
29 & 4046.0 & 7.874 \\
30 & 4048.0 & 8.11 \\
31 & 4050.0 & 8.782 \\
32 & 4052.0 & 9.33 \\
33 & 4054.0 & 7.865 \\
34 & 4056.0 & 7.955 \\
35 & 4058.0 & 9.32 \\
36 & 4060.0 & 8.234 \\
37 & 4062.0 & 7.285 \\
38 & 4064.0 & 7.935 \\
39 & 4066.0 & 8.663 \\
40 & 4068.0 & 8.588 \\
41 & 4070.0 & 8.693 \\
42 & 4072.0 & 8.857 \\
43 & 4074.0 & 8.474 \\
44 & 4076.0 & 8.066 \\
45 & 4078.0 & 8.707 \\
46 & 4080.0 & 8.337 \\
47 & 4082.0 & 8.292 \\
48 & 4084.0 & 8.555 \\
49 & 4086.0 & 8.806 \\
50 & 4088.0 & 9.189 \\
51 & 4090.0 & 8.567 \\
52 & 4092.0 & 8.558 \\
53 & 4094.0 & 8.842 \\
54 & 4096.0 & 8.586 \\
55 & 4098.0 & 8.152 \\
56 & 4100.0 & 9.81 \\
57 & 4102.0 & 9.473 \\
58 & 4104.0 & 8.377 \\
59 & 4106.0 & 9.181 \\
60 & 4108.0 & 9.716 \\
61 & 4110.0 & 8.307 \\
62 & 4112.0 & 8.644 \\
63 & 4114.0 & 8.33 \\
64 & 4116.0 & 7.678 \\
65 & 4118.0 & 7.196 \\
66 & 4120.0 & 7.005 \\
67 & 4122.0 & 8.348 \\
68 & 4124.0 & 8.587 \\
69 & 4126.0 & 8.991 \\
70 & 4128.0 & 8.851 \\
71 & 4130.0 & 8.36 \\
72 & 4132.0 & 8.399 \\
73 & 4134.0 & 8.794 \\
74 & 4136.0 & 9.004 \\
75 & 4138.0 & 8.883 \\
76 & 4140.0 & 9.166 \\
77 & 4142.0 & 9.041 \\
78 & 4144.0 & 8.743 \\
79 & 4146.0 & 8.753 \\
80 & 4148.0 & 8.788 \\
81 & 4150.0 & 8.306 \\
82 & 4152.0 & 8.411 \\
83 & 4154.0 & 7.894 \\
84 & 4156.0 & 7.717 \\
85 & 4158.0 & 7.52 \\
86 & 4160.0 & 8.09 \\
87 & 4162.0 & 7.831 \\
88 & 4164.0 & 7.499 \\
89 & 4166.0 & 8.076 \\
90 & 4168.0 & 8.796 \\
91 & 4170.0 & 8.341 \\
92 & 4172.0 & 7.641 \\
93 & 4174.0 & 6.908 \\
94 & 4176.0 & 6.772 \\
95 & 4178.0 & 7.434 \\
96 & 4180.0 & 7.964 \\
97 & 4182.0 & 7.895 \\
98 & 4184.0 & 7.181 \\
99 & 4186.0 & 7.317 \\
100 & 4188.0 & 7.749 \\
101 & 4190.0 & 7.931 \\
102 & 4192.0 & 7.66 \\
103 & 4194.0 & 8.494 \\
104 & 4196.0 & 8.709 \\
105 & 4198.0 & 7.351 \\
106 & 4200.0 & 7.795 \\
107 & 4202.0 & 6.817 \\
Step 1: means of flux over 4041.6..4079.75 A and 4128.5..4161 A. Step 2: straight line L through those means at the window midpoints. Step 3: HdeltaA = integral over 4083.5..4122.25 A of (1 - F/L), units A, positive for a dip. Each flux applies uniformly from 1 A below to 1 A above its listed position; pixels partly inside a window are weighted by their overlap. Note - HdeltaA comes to -0.7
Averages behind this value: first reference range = 8.35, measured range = 8.57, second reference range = 8.5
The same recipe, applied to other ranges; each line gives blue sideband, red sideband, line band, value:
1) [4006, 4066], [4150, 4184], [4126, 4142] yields -1.8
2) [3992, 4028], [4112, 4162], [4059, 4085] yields 0.4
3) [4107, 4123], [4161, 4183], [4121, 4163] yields -2.8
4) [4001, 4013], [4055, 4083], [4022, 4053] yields 1.5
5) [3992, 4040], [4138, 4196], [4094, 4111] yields -1.5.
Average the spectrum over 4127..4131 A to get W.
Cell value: 8.61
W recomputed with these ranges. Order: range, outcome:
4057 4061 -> 8.78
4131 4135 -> 8.6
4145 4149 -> 8.77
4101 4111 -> 9.01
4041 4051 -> 8.1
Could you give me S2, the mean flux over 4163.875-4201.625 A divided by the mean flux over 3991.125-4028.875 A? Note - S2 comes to 0.9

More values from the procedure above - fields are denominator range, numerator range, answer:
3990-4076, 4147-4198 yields 0.93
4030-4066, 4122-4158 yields 1.05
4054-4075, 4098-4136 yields 1.02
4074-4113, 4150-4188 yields 0.89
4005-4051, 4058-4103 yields 1.04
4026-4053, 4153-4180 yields 0.94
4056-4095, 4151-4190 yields 0.91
